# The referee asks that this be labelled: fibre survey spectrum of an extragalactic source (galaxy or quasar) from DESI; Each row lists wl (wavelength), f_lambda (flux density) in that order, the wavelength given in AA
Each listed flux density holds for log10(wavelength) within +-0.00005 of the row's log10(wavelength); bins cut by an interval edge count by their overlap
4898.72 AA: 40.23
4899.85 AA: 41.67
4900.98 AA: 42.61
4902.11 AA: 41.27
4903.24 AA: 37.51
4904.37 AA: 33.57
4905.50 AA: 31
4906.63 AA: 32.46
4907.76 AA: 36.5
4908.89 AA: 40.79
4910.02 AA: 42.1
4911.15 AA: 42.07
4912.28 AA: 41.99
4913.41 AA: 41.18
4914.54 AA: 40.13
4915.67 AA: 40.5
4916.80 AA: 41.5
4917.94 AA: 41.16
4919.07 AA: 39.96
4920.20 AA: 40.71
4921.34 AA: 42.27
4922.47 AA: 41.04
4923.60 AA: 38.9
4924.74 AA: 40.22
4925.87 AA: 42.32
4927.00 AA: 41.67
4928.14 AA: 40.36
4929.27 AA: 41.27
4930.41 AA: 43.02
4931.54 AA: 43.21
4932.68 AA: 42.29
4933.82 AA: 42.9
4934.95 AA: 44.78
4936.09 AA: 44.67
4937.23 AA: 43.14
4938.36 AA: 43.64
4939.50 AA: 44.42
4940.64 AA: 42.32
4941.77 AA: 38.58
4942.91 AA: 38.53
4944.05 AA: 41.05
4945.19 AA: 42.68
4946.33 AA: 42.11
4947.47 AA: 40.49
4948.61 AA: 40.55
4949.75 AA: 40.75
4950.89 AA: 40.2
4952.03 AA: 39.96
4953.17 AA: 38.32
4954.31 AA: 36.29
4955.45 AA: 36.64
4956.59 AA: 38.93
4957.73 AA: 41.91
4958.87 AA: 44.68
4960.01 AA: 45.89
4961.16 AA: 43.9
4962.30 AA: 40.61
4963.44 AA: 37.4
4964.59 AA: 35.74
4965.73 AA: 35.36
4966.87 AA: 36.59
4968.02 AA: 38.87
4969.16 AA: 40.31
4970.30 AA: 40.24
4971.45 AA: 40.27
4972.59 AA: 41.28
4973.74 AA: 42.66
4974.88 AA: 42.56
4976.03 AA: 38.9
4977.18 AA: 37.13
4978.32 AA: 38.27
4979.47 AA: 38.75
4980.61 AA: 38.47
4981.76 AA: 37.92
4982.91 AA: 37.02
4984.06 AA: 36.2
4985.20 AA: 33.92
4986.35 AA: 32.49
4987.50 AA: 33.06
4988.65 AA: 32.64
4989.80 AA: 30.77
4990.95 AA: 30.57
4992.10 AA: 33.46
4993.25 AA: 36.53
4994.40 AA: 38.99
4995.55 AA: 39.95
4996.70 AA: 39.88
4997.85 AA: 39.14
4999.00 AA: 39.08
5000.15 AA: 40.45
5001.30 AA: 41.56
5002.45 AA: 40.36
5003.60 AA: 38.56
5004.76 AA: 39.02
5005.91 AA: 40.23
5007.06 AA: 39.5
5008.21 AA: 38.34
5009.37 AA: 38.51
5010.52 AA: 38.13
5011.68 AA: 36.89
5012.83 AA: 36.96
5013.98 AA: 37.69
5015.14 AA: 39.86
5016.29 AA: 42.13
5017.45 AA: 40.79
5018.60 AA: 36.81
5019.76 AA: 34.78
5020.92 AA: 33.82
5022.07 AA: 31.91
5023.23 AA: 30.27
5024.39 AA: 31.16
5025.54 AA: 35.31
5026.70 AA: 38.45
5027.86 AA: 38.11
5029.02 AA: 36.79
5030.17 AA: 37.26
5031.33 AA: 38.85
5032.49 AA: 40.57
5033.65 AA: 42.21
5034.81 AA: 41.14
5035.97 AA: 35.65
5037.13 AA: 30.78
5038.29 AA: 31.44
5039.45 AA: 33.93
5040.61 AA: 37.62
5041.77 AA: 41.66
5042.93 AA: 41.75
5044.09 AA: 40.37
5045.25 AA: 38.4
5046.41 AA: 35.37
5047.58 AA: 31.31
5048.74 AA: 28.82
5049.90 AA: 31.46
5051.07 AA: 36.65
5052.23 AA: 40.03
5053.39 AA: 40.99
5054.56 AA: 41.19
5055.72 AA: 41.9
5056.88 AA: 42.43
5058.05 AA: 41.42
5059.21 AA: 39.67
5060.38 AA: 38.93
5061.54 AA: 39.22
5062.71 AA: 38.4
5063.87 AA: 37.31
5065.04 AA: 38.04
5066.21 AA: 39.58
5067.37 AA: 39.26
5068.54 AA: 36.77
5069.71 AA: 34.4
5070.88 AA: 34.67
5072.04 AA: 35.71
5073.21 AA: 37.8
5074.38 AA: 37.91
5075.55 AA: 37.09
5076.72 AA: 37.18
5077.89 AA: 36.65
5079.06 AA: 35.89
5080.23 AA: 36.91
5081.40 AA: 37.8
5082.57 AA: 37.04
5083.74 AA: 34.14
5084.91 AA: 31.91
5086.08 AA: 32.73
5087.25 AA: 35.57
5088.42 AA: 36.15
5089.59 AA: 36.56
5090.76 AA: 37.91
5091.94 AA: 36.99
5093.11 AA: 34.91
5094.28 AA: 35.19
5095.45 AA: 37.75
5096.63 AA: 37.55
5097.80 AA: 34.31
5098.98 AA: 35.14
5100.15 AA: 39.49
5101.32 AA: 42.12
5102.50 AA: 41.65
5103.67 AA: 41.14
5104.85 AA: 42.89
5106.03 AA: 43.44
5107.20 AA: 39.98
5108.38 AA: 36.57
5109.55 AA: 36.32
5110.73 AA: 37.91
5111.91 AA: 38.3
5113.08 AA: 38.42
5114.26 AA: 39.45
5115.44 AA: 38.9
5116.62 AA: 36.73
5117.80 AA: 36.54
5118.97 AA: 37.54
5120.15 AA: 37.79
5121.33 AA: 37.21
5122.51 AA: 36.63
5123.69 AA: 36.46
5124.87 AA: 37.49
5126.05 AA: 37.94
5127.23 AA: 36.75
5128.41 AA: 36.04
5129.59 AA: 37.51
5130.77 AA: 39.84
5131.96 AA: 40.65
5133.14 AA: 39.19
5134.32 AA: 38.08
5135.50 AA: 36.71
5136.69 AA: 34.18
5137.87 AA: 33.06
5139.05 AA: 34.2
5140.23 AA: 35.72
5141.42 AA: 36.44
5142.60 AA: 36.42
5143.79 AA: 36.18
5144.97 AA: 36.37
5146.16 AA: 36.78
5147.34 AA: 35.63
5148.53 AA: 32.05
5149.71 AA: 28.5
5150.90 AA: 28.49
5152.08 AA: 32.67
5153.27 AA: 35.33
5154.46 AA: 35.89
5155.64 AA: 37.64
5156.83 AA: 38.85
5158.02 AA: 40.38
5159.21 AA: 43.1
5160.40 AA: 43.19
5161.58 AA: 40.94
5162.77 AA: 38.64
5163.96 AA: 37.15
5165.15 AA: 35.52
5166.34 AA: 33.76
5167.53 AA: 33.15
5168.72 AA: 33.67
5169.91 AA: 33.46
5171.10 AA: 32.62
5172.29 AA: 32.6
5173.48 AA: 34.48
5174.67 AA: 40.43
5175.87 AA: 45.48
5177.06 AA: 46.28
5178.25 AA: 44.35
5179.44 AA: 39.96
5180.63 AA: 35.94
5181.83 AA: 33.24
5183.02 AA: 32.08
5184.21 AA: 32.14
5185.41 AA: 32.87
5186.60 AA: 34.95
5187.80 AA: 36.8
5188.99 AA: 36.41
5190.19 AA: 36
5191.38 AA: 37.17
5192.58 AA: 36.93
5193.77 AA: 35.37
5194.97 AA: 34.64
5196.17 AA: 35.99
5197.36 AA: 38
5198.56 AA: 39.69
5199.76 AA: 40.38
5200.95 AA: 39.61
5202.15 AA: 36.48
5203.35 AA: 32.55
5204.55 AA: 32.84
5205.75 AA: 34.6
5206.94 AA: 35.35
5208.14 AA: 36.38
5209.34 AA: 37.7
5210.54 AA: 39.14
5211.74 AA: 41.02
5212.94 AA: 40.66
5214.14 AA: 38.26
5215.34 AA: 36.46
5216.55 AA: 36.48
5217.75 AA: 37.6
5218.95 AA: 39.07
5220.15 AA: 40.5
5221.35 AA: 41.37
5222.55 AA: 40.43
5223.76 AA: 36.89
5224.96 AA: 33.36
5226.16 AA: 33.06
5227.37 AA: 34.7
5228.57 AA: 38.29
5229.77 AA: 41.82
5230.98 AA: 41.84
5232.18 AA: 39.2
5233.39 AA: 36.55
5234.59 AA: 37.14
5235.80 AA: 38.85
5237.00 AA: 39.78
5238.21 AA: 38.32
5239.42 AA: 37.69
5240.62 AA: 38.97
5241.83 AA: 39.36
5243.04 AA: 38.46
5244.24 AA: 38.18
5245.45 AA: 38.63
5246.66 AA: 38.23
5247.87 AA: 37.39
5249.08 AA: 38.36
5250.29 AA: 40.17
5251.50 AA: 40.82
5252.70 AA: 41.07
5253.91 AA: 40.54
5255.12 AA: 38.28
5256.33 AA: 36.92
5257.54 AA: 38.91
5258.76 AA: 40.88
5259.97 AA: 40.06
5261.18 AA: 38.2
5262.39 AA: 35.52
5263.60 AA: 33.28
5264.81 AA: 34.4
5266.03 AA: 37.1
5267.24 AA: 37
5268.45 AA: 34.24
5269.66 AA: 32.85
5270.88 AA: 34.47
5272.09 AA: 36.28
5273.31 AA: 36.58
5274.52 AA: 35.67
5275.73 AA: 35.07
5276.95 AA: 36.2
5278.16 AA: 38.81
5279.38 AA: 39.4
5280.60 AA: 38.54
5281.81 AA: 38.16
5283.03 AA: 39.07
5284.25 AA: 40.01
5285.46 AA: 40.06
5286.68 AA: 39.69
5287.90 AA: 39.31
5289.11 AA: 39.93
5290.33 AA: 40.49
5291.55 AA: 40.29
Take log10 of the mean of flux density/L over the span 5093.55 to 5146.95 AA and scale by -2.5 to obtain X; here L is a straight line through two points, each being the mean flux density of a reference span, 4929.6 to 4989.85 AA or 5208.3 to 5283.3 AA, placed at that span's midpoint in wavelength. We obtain 0.031 mag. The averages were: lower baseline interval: 39.8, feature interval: 37.6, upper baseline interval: 37.9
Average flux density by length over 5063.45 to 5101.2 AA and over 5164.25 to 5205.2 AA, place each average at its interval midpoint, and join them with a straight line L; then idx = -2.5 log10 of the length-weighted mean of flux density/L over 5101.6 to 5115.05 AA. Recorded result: -0.091 mag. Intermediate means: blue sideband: 36.5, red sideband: 36.3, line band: 39.7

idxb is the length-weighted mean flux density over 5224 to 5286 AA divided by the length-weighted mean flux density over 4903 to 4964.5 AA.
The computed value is 0.9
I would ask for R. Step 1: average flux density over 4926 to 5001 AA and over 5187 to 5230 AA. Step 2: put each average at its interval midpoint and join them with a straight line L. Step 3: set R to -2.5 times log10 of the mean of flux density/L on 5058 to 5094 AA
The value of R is 0.046 mag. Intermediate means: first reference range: 39.5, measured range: 36.8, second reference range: 37.2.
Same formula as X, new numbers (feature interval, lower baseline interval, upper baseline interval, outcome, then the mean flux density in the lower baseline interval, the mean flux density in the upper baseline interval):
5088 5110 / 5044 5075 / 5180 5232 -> -0.02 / 37.7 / 36.9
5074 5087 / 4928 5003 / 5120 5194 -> 0.05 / 39.5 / 36.5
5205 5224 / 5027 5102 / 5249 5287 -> -0.02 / 37.2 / 37.7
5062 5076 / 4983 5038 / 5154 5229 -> -0.01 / 37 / 37.2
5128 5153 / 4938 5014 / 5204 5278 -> 0.08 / 38.8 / 37.7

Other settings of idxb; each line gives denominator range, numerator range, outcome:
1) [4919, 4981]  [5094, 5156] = 0.91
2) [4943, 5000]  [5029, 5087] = 0.97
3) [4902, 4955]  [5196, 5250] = 0.94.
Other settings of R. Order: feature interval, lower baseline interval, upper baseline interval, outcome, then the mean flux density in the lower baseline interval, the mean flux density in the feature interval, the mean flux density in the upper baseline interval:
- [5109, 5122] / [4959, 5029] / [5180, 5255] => 0.00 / 37.8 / 37.7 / 37.5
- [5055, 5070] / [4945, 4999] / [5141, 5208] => -0.05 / 38.5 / 39.1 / 36.4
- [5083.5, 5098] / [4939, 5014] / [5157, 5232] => 0.07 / 38.8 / 35.6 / 37.3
